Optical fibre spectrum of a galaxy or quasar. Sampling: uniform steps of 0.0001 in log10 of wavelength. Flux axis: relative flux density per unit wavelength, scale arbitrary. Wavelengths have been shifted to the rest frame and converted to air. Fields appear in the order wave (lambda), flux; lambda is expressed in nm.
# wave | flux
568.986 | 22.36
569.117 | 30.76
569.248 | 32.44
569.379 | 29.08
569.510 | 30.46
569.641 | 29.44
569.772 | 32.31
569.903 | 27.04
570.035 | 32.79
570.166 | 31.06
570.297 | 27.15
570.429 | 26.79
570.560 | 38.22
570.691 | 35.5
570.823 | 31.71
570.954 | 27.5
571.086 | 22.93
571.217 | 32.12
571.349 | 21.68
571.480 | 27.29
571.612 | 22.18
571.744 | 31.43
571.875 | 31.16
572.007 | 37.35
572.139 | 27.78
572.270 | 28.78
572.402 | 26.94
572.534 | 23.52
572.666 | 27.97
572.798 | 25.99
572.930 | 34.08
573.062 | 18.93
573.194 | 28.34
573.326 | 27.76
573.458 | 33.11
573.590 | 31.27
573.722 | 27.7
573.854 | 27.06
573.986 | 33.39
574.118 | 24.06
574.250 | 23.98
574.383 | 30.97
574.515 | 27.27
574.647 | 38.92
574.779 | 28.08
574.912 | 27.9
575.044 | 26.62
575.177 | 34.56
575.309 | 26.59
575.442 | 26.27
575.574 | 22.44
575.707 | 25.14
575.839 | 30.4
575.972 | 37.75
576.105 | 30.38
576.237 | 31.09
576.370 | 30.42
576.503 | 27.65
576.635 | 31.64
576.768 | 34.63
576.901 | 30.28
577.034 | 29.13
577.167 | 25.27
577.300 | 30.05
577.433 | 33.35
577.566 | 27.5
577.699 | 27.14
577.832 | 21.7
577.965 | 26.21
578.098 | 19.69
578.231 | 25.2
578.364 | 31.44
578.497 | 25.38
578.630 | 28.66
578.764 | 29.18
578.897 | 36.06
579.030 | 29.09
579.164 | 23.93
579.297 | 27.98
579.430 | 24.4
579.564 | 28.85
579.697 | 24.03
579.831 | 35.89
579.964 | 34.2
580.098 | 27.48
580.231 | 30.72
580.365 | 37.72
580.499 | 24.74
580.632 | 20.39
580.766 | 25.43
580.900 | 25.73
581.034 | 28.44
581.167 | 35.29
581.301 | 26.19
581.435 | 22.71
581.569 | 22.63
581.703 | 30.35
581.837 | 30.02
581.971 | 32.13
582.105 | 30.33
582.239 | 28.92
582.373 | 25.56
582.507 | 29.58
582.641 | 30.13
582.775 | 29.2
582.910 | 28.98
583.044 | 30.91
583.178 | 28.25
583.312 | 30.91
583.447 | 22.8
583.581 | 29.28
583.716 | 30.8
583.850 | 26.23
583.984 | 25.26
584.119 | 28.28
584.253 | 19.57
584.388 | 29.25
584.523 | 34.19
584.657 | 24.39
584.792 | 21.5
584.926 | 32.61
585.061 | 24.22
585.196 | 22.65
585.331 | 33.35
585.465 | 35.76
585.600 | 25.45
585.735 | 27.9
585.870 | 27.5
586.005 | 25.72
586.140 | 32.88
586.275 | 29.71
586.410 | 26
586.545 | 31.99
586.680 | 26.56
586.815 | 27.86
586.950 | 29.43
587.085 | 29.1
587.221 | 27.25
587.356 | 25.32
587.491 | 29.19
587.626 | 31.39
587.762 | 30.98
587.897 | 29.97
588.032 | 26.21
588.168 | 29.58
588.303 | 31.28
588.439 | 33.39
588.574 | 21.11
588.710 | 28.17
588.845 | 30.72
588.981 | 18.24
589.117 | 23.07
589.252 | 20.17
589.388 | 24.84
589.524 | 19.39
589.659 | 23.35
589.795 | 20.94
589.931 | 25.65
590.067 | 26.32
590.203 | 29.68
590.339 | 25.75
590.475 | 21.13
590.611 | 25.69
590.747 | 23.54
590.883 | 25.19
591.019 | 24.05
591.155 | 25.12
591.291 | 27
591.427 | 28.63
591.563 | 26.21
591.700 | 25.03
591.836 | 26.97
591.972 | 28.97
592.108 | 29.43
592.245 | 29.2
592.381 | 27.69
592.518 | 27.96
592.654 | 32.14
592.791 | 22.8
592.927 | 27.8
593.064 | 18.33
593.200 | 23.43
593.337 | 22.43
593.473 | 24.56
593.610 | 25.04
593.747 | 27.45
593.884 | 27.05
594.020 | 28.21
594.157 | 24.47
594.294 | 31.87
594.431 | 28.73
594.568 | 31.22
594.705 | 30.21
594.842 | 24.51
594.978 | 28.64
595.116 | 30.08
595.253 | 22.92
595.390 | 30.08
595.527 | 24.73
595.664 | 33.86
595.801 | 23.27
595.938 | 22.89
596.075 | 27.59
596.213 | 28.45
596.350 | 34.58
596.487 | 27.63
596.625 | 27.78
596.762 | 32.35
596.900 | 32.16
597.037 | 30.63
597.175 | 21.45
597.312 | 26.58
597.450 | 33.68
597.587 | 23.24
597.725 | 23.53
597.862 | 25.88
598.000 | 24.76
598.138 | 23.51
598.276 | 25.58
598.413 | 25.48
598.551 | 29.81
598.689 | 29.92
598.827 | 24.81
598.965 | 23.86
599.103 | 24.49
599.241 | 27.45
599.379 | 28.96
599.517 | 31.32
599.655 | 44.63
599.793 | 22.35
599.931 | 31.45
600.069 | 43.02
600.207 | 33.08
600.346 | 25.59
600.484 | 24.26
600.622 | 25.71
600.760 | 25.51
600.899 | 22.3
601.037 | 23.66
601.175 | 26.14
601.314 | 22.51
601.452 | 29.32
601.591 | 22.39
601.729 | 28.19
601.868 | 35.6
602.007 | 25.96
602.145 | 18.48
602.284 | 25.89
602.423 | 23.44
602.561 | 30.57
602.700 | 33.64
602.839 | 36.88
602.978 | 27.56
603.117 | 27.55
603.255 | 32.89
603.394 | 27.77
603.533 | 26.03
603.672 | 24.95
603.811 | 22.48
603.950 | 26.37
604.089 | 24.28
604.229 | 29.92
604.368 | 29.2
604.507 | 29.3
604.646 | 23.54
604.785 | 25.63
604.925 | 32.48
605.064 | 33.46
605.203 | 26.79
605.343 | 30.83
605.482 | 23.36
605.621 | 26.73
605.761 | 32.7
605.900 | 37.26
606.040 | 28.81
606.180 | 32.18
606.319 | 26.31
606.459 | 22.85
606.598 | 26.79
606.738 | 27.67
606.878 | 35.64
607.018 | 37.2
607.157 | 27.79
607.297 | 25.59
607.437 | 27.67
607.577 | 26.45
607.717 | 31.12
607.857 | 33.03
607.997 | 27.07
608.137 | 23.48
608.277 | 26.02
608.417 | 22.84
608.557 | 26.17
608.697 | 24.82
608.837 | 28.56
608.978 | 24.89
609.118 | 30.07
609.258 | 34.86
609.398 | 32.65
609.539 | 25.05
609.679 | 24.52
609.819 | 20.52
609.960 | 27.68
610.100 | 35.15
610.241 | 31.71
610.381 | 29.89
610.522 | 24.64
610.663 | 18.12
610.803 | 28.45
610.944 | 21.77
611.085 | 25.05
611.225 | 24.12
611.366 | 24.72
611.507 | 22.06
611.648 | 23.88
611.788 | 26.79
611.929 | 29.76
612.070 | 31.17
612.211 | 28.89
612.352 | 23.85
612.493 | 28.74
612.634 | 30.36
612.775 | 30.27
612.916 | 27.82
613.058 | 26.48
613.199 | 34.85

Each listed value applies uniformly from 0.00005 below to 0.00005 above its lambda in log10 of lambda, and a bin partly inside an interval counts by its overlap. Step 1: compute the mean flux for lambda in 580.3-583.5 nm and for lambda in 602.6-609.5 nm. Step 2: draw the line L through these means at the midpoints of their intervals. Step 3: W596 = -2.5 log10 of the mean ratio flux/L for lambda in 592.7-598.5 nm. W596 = 0.06 mag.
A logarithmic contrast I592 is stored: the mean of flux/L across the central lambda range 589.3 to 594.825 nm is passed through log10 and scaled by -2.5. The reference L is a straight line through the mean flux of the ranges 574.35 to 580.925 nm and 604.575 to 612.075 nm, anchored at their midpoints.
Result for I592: 0.09 mag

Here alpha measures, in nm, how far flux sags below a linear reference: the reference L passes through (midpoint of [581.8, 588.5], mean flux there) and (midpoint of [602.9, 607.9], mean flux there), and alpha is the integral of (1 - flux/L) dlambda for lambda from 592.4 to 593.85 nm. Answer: 0.17 nm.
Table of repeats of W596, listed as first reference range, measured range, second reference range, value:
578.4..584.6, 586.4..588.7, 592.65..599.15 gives -0.03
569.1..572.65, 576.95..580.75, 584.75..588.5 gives 0.04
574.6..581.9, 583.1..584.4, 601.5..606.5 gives 0.06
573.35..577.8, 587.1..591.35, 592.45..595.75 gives 0.07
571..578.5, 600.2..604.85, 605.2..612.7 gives 0.04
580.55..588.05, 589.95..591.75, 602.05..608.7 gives 0.10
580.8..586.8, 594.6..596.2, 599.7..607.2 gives 0.04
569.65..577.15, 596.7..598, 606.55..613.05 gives 0.02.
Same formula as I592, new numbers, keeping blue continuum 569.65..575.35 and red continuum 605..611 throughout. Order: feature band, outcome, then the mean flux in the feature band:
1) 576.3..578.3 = 0.03 mag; 28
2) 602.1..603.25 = -0.01 mag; 28.5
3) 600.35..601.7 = 0.14 mag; 24.8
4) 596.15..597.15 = -0.06 mag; 30.1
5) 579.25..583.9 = 0.01 mag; 28.5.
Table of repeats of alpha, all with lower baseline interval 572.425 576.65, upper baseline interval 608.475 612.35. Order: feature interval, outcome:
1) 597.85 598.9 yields 0.05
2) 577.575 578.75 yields 0.11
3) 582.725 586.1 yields 0.05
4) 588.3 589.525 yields 0.13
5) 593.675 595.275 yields -0.02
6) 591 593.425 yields 0.13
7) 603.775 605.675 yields -0.03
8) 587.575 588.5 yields -0.08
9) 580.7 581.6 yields 0.05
